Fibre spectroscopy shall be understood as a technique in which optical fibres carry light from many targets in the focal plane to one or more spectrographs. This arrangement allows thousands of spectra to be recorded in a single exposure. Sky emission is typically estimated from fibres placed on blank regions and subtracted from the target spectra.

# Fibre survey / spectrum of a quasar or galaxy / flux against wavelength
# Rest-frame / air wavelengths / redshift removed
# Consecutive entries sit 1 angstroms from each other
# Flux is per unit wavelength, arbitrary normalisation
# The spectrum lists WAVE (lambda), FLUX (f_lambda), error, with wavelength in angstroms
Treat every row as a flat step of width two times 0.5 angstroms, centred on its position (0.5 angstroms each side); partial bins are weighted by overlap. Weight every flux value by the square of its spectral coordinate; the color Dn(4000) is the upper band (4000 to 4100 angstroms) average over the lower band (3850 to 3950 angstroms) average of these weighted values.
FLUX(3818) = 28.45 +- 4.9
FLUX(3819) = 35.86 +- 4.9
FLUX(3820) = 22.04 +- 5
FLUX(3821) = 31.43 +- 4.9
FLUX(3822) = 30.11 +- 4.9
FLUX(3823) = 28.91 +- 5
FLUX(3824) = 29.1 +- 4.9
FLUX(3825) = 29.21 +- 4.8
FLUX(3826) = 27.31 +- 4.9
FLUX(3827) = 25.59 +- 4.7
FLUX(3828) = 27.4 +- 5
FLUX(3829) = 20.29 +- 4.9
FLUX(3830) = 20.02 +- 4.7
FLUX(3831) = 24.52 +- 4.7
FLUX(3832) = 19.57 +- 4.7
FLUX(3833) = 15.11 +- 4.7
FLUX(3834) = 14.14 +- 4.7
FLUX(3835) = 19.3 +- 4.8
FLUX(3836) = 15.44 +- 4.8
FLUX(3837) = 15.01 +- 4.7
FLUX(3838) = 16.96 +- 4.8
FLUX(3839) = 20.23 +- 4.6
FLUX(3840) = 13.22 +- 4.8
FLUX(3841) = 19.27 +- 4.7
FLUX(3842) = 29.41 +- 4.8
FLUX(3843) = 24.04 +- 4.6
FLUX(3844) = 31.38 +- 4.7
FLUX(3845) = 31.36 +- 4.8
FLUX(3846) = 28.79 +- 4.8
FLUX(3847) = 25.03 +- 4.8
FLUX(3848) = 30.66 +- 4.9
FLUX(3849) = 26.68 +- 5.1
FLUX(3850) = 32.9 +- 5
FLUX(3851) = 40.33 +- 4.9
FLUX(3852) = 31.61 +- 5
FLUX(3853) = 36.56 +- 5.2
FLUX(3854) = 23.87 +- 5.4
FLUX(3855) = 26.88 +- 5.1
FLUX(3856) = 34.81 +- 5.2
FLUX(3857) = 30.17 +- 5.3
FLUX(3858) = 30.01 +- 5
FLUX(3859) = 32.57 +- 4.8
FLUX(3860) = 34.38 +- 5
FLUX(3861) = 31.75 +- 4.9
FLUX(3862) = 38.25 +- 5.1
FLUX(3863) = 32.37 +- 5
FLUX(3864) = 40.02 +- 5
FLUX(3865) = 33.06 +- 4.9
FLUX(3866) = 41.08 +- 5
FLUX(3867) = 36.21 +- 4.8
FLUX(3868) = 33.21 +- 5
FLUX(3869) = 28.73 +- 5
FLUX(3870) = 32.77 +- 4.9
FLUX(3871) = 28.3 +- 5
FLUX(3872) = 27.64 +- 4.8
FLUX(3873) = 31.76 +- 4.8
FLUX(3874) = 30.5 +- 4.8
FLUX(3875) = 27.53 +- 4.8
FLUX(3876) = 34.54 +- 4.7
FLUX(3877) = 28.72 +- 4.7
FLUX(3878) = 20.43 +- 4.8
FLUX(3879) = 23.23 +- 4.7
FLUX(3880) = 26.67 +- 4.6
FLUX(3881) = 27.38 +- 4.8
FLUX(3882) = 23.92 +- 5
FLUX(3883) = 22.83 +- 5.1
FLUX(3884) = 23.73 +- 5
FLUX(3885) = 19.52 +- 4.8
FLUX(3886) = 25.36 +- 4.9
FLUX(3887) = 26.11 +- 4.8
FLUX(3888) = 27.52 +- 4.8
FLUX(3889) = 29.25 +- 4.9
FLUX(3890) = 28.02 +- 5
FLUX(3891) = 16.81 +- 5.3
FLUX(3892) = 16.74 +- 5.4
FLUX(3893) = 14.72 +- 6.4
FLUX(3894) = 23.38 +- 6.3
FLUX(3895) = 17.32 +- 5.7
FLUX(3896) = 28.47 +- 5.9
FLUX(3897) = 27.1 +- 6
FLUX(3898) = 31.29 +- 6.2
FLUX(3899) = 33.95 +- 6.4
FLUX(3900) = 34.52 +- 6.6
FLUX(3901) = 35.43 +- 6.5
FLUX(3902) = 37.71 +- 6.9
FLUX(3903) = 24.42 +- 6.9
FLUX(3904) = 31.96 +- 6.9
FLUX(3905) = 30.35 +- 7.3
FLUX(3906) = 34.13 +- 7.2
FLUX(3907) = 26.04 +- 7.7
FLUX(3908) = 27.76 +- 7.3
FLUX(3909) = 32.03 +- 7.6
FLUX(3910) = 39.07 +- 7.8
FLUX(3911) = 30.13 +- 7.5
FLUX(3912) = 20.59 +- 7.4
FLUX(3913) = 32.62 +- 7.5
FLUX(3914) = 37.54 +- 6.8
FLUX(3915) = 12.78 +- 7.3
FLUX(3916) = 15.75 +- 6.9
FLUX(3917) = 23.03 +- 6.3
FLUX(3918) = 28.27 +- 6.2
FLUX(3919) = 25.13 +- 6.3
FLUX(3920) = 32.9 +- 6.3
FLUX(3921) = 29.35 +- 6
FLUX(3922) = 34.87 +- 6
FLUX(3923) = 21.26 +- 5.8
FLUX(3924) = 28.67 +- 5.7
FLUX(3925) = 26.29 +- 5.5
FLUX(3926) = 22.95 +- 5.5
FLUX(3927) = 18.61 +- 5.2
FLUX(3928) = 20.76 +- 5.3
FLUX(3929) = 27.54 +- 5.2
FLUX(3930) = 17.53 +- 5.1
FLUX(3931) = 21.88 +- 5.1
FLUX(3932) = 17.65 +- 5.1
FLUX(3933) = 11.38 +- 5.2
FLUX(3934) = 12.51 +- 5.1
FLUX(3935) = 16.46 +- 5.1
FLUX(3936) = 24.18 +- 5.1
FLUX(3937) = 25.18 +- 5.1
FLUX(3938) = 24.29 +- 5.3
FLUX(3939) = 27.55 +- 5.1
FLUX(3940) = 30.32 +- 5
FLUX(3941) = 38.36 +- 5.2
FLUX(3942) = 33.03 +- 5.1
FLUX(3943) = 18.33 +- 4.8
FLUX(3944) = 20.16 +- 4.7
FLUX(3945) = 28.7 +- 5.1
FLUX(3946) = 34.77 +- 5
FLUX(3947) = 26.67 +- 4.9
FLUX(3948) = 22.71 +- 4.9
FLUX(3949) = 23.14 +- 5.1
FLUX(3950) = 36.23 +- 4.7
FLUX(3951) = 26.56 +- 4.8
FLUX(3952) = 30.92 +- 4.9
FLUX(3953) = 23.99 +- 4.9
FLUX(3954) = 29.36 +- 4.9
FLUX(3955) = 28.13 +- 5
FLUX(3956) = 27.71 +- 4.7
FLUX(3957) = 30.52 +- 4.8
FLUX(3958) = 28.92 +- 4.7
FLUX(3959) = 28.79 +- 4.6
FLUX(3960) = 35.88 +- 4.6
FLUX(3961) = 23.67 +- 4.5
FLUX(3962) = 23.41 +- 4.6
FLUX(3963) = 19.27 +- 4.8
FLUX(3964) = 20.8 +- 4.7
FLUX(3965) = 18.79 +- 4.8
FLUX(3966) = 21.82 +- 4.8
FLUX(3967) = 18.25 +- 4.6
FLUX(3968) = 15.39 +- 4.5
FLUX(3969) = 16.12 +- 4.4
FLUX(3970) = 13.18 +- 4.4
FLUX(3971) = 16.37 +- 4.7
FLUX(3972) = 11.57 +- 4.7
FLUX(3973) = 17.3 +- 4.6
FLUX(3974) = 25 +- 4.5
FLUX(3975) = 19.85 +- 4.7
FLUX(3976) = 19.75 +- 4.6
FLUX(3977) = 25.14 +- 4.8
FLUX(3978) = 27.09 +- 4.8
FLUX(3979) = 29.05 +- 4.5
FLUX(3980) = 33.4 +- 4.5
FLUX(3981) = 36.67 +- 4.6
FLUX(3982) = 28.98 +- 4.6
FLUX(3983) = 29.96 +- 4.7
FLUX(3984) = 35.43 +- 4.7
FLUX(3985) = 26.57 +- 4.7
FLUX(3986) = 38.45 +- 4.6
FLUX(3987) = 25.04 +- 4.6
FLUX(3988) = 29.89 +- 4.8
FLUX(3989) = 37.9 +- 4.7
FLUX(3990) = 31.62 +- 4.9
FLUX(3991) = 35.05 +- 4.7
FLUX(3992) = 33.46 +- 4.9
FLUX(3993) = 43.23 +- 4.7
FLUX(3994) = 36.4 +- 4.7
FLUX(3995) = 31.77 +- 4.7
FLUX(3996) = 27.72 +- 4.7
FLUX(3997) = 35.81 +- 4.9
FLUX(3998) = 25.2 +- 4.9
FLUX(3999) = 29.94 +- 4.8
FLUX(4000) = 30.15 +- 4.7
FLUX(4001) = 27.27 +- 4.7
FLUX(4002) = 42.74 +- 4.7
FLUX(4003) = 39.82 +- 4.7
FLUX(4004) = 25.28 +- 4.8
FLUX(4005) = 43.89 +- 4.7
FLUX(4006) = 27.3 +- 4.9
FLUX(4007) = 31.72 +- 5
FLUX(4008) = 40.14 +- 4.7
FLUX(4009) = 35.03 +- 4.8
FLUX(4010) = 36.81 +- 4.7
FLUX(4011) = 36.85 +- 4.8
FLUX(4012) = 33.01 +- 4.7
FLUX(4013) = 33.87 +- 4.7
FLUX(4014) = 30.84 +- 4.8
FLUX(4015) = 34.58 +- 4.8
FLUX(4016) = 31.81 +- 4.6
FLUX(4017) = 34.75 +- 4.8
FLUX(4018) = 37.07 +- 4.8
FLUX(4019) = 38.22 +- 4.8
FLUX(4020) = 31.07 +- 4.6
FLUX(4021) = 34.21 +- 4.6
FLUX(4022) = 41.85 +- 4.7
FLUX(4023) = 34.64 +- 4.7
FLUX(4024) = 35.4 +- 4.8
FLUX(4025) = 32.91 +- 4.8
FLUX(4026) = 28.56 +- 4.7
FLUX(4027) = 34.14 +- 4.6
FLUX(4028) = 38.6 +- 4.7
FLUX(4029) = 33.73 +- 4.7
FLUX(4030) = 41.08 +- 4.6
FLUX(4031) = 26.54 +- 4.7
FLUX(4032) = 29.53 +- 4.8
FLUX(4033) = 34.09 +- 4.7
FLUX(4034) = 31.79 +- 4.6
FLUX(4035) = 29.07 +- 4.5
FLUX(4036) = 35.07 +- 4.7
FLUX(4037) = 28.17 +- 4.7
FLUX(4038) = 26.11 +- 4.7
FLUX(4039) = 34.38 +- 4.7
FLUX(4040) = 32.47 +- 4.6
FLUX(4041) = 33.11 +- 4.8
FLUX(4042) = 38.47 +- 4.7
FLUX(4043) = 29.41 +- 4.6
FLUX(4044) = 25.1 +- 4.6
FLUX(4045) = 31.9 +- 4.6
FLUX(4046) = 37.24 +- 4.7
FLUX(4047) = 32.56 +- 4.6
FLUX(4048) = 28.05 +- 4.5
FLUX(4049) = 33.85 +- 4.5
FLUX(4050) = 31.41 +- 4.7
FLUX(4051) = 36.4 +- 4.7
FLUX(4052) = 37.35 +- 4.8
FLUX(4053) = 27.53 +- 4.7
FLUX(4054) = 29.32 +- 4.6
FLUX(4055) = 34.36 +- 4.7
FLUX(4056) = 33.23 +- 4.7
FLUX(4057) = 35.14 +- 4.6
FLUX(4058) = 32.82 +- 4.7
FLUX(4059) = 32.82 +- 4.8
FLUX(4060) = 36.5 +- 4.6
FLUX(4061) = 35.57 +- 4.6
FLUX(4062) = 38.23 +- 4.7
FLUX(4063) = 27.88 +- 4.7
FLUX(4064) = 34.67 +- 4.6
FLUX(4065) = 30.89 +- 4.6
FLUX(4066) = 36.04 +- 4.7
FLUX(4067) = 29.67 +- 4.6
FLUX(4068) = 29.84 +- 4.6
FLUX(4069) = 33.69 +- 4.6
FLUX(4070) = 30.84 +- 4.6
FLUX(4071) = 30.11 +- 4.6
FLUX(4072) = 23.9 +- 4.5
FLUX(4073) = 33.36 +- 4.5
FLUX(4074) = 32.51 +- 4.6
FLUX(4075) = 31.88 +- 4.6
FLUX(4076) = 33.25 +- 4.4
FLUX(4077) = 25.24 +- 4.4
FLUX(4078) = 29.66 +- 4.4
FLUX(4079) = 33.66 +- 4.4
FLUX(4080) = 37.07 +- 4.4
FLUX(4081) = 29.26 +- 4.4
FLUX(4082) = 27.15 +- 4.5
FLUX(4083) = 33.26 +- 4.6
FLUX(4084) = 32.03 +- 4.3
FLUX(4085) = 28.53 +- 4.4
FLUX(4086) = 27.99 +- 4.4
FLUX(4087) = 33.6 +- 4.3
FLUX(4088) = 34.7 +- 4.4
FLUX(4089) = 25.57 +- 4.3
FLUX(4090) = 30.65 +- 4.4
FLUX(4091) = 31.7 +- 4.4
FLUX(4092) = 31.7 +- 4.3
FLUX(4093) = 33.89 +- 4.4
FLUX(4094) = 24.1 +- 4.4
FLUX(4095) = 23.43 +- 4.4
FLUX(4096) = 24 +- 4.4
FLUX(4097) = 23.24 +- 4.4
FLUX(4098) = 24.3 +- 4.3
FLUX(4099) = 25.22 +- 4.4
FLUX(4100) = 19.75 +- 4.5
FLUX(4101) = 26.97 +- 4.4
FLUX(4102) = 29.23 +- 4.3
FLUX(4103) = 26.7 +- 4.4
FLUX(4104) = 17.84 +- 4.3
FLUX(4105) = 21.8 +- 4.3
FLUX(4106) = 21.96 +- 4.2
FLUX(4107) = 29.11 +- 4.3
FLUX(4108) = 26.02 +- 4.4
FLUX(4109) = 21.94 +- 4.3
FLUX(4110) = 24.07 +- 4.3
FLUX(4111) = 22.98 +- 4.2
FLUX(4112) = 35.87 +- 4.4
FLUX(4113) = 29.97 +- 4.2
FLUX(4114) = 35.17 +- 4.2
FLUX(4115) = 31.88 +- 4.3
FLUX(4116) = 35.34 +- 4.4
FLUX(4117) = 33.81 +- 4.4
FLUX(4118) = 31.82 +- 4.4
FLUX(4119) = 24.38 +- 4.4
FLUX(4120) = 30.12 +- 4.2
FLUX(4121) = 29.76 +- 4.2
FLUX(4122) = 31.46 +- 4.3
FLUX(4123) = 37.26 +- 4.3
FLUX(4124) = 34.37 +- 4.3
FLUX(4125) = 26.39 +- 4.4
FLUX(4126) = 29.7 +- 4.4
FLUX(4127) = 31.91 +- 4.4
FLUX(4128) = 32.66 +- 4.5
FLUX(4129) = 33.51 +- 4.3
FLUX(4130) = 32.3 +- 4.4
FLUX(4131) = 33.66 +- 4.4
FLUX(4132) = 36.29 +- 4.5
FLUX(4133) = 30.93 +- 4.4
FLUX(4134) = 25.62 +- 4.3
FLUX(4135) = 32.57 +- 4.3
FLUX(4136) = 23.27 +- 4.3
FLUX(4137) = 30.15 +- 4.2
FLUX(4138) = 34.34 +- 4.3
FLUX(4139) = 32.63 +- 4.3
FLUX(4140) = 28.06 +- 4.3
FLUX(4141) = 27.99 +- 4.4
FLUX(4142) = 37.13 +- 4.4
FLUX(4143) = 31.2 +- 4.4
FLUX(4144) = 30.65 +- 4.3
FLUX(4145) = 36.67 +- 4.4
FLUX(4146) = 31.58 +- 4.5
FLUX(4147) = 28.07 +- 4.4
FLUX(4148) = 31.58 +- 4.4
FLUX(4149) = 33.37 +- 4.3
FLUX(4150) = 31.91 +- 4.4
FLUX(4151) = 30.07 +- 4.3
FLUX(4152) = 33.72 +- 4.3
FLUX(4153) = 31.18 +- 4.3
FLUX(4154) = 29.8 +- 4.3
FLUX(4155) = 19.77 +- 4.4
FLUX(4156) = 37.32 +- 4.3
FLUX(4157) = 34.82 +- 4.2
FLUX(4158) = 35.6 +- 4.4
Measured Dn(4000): 1.26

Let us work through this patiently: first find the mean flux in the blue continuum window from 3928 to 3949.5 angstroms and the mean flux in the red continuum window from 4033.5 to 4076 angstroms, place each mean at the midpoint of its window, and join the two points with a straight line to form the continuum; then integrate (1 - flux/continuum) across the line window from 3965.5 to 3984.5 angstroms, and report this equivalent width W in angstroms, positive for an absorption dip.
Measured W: 2.4 angstroms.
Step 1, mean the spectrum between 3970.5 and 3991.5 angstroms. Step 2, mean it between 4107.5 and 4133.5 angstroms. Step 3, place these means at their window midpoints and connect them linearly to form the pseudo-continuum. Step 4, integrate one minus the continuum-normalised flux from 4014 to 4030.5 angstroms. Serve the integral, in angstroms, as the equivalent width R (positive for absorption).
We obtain -3.7 angstroms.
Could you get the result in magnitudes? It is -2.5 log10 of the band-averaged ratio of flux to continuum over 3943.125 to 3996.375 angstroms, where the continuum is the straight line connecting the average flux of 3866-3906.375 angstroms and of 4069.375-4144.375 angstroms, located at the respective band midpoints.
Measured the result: 0.06 mag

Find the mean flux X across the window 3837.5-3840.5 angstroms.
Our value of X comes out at 16.8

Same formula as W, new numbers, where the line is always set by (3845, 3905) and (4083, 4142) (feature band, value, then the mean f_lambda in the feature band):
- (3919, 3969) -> 7.25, 24.9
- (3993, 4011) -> -2.81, 33.7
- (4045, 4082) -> -3.97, 32.3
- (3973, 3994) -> -0.88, 30.4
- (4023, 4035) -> -1.65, 33.2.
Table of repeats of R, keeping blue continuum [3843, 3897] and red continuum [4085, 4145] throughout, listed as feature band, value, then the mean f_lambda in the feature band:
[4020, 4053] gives -4.33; 32.9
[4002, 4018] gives -3.13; 34.7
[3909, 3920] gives 0.69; 27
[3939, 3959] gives 0.40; 28.3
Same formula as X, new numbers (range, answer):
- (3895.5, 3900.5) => 31.1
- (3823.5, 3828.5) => 27.7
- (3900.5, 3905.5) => 32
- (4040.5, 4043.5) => 33.7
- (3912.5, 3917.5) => 24.3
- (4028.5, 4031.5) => 33.8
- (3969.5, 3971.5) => 14.8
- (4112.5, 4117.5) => 33.2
